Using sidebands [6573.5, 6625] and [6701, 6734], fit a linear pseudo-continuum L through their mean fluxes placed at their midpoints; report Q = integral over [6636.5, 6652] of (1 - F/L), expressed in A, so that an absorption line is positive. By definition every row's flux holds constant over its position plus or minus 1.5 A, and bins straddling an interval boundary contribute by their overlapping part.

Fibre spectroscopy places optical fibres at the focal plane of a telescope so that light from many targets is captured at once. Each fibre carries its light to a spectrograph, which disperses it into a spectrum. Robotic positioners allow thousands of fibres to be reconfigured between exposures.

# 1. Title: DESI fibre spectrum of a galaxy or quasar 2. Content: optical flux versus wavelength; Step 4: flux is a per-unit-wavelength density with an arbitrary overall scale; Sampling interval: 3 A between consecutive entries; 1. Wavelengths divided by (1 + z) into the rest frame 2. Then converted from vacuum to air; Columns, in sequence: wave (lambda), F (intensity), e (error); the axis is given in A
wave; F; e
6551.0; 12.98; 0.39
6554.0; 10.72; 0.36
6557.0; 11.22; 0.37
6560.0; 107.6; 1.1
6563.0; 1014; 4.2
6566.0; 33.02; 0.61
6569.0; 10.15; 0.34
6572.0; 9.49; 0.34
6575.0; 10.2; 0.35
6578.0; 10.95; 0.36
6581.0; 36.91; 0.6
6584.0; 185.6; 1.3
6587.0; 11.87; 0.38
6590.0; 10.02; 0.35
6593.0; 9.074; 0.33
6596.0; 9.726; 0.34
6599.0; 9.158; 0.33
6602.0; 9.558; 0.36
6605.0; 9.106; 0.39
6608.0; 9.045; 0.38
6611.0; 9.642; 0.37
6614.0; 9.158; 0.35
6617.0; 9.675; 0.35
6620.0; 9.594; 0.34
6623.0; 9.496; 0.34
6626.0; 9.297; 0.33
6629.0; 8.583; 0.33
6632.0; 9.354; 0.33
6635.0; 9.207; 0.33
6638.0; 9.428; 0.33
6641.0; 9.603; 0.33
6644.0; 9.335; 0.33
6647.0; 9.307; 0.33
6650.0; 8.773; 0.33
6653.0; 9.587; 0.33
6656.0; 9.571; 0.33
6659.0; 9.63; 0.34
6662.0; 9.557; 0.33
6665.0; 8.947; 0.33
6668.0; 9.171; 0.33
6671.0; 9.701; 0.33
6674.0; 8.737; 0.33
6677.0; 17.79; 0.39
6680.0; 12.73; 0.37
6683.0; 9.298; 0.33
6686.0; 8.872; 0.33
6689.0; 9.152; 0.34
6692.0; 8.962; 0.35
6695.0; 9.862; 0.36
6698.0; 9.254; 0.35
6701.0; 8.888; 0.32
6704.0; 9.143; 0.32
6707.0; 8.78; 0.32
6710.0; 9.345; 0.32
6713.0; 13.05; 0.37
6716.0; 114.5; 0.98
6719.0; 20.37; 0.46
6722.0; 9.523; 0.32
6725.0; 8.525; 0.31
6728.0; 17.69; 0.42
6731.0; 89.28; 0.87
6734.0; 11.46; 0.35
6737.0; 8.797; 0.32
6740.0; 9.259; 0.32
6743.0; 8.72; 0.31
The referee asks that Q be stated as 9.5 A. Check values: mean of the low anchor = 21.6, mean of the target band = 9.3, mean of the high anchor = 28.2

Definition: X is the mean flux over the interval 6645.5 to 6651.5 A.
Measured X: 9.04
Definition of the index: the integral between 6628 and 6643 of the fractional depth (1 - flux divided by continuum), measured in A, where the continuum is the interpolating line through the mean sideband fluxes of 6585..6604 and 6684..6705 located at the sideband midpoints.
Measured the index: 3.7 A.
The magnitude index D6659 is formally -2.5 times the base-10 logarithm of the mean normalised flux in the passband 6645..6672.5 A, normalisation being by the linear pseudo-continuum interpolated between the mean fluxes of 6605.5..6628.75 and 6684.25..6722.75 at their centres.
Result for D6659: 0.42 mag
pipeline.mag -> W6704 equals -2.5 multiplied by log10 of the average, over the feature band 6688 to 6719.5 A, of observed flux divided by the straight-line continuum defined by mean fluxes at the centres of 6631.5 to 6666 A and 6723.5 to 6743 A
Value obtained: -0.06 mag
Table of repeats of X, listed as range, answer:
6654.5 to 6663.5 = 9.59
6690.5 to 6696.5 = 9.41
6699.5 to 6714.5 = 9.84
